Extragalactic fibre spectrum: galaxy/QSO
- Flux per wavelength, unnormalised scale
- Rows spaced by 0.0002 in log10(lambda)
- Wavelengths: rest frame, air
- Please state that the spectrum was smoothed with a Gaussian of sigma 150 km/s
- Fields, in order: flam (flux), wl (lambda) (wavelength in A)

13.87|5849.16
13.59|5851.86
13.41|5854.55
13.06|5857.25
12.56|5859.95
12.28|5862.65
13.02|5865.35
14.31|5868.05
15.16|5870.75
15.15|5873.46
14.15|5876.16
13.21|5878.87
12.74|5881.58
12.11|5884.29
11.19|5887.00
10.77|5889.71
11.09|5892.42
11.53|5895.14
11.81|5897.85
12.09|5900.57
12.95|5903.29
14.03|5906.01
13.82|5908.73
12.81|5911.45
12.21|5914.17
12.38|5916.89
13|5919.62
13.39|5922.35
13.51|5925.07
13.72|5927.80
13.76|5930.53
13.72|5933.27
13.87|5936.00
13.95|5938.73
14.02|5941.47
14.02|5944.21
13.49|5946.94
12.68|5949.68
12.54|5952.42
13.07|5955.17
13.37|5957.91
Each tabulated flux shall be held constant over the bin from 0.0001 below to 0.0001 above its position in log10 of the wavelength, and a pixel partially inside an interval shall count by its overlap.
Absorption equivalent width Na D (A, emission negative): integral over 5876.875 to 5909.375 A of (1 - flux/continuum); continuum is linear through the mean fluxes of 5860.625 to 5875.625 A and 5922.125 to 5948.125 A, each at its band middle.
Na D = 3.72 A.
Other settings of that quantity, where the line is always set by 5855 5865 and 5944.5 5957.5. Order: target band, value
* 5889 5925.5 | 1.1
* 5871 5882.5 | -1.1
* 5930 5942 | -0.8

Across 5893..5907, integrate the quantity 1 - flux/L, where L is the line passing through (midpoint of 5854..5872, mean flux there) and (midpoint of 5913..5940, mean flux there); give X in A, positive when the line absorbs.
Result 1.1 A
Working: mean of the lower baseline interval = 13.4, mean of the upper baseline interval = 13.4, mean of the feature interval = 12.4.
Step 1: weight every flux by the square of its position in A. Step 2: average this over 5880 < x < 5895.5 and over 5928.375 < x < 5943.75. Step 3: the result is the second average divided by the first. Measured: 1.22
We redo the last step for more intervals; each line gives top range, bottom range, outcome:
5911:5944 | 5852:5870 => 1.04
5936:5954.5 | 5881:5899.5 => 1.19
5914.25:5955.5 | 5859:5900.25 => 1.07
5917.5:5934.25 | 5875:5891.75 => 1.11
